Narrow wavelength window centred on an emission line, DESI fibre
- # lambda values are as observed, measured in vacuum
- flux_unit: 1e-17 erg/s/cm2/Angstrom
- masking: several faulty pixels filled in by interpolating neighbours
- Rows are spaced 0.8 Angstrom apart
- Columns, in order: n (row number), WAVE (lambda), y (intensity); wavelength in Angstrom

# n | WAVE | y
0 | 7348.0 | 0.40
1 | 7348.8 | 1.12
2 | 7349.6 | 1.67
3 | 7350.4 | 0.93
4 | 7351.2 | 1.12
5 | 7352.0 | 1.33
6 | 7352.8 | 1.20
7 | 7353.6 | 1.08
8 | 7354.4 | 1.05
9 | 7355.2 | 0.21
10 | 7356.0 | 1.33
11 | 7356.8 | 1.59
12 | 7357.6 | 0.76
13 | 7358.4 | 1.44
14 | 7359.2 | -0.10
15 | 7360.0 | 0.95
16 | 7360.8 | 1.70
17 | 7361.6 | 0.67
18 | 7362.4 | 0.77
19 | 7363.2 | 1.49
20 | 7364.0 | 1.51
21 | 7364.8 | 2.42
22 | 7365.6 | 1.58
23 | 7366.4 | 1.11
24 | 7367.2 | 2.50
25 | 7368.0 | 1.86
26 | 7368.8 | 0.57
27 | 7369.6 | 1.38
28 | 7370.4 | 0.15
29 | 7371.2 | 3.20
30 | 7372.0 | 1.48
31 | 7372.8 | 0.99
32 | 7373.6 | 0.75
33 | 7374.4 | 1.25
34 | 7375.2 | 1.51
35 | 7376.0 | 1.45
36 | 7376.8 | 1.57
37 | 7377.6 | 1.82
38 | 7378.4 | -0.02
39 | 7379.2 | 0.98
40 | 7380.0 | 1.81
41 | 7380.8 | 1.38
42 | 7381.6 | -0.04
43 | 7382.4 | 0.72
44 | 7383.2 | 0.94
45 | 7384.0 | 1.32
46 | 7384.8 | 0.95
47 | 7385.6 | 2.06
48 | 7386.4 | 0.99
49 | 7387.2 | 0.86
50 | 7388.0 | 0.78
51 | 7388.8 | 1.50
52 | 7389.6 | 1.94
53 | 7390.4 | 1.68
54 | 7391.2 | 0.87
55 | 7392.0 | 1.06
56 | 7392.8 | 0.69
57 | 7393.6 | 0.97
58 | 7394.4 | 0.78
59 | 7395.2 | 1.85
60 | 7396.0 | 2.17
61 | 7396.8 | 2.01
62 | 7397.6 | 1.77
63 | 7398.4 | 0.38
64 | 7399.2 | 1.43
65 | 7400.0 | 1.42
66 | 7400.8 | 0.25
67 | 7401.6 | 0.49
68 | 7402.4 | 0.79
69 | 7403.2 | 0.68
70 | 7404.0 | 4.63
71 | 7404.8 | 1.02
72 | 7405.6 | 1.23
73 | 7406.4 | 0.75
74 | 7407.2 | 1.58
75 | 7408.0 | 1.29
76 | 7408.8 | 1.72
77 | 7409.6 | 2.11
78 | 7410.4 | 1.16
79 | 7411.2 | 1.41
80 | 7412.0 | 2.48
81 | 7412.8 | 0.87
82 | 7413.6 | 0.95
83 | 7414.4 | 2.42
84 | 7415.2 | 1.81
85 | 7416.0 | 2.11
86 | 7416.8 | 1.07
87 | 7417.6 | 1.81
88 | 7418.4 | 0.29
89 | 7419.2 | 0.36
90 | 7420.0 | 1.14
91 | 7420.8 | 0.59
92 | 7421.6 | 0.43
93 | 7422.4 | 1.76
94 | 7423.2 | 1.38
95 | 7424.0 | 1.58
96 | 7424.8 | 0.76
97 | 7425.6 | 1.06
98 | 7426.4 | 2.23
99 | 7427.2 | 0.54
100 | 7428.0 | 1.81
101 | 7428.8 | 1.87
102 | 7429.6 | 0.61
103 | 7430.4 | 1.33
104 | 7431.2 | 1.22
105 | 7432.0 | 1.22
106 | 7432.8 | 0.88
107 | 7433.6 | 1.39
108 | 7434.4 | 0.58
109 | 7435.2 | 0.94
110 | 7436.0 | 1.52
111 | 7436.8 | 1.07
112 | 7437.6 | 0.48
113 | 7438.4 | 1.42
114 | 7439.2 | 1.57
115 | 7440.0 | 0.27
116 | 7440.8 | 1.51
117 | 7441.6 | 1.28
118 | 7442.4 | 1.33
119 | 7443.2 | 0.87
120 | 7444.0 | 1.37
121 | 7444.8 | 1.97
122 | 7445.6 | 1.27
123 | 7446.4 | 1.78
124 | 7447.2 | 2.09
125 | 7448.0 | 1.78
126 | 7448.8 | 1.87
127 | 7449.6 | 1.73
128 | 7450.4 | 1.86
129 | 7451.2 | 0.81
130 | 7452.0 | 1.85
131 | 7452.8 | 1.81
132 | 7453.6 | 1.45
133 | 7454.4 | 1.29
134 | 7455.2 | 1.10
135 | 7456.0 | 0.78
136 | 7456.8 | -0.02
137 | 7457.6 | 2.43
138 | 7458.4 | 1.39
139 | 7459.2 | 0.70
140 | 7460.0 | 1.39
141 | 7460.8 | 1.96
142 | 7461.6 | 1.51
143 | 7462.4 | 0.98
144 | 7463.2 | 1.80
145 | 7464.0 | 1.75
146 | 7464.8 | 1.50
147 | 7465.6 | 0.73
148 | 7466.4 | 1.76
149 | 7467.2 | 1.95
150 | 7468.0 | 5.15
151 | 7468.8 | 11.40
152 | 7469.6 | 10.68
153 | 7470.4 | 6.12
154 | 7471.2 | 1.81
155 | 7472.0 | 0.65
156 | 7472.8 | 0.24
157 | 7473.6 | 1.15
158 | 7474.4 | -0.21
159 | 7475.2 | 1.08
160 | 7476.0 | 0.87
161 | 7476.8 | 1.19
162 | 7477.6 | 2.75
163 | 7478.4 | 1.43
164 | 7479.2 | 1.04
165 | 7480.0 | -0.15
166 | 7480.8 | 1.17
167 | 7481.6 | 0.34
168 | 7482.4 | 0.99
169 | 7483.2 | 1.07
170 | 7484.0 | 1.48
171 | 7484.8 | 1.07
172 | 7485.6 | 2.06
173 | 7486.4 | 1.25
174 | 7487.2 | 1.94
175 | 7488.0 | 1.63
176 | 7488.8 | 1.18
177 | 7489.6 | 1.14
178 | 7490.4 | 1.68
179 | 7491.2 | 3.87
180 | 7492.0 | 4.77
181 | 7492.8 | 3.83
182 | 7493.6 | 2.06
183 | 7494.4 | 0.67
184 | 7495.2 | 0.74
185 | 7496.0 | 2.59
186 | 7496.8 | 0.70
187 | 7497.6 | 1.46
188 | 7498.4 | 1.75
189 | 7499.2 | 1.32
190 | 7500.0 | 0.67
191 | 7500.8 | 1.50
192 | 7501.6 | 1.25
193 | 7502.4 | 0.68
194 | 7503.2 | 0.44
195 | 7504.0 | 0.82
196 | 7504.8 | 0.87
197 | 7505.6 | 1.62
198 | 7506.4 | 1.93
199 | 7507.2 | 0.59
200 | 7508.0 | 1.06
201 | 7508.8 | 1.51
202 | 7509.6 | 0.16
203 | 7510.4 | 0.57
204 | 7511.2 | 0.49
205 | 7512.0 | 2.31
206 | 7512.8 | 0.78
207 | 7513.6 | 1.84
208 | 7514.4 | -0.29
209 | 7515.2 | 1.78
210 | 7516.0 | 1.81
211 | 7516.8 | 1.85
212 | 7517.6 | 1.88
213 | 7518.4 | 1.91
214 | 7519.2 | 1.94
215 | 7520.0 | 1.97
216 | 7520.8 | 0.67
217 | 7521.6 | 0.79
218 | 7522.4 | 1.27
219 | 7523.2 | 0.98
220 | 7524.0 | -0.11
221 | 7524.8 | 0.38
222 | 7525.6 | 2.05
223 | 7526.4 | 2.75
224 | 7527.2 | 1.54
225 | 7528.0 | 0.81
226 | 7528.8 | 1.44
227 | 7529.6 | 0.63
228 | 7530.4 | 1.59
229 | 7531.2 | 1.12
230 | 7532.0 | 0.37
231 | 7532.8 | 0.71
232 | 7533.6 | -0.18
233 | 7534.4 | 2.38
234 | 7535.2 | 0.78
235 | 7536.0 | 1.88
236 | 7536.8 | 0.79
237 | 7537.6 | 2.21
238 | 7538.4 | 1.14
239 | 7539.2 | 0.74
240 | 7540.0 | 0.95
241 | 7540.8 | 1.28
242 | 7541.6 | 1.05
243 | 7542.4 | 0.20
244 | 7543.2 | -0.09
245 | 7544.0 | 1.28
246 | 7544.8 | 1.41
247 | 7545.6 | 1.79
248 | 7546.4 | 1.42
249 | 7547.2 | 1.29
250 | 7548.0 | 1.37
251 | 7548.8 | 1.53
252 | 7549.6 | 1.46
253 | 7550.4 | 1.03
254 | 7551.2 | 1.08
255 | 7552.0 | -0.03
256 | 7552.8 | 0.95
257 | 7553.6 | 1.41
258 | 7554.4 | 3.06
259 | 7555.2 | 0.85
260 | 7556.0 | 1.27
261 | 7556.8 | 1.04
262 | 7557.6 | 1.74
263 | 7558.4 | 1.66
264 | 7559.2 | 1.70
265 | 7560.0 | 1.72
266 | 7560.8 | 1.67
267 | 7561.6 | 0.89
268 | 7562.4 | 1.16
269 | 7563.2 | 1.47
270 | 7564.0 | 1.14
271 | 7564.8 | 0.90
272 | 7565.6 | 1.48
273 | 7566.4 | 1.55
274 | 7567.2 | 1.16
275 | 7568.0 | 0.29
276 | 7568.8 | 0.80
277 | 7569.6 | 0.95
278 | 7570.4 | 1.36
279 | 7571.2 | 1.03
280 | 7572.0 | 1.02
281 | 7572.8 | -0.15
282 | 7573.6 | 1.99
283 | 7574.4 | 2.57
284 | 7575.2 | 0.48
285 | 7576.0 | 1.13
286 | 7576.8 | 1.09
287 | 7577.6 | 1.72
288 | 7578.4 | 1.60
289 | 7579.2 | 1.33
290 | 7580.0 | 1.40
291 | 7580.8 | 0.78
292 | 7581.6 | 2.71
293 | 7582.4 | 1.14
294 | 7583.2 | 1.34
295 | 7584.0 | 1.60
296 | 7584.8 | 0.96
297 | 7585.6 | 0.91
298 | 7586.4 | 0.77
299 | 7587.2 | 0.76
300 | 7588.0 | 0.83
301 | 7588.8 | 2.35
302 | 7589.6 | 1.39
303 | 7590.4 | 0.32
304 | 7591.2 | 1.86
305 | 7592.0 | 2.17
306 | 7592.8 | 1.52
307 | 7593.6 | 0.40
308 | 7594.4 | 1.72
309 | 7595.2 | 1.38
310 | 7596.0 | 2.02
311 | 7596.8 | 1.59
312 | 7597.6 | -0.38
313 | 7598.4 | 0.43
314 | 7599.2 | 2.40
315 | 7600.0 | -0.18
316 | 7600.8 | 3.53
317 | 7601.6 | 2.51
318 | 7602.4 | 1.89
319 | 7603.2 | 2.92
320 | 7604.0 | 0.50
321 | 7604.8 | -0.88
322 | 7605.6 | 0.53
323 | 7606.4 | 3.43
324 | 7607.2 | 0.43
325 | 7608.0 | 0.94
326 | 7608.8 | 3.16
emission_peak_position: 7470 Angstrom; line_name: H-alpha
